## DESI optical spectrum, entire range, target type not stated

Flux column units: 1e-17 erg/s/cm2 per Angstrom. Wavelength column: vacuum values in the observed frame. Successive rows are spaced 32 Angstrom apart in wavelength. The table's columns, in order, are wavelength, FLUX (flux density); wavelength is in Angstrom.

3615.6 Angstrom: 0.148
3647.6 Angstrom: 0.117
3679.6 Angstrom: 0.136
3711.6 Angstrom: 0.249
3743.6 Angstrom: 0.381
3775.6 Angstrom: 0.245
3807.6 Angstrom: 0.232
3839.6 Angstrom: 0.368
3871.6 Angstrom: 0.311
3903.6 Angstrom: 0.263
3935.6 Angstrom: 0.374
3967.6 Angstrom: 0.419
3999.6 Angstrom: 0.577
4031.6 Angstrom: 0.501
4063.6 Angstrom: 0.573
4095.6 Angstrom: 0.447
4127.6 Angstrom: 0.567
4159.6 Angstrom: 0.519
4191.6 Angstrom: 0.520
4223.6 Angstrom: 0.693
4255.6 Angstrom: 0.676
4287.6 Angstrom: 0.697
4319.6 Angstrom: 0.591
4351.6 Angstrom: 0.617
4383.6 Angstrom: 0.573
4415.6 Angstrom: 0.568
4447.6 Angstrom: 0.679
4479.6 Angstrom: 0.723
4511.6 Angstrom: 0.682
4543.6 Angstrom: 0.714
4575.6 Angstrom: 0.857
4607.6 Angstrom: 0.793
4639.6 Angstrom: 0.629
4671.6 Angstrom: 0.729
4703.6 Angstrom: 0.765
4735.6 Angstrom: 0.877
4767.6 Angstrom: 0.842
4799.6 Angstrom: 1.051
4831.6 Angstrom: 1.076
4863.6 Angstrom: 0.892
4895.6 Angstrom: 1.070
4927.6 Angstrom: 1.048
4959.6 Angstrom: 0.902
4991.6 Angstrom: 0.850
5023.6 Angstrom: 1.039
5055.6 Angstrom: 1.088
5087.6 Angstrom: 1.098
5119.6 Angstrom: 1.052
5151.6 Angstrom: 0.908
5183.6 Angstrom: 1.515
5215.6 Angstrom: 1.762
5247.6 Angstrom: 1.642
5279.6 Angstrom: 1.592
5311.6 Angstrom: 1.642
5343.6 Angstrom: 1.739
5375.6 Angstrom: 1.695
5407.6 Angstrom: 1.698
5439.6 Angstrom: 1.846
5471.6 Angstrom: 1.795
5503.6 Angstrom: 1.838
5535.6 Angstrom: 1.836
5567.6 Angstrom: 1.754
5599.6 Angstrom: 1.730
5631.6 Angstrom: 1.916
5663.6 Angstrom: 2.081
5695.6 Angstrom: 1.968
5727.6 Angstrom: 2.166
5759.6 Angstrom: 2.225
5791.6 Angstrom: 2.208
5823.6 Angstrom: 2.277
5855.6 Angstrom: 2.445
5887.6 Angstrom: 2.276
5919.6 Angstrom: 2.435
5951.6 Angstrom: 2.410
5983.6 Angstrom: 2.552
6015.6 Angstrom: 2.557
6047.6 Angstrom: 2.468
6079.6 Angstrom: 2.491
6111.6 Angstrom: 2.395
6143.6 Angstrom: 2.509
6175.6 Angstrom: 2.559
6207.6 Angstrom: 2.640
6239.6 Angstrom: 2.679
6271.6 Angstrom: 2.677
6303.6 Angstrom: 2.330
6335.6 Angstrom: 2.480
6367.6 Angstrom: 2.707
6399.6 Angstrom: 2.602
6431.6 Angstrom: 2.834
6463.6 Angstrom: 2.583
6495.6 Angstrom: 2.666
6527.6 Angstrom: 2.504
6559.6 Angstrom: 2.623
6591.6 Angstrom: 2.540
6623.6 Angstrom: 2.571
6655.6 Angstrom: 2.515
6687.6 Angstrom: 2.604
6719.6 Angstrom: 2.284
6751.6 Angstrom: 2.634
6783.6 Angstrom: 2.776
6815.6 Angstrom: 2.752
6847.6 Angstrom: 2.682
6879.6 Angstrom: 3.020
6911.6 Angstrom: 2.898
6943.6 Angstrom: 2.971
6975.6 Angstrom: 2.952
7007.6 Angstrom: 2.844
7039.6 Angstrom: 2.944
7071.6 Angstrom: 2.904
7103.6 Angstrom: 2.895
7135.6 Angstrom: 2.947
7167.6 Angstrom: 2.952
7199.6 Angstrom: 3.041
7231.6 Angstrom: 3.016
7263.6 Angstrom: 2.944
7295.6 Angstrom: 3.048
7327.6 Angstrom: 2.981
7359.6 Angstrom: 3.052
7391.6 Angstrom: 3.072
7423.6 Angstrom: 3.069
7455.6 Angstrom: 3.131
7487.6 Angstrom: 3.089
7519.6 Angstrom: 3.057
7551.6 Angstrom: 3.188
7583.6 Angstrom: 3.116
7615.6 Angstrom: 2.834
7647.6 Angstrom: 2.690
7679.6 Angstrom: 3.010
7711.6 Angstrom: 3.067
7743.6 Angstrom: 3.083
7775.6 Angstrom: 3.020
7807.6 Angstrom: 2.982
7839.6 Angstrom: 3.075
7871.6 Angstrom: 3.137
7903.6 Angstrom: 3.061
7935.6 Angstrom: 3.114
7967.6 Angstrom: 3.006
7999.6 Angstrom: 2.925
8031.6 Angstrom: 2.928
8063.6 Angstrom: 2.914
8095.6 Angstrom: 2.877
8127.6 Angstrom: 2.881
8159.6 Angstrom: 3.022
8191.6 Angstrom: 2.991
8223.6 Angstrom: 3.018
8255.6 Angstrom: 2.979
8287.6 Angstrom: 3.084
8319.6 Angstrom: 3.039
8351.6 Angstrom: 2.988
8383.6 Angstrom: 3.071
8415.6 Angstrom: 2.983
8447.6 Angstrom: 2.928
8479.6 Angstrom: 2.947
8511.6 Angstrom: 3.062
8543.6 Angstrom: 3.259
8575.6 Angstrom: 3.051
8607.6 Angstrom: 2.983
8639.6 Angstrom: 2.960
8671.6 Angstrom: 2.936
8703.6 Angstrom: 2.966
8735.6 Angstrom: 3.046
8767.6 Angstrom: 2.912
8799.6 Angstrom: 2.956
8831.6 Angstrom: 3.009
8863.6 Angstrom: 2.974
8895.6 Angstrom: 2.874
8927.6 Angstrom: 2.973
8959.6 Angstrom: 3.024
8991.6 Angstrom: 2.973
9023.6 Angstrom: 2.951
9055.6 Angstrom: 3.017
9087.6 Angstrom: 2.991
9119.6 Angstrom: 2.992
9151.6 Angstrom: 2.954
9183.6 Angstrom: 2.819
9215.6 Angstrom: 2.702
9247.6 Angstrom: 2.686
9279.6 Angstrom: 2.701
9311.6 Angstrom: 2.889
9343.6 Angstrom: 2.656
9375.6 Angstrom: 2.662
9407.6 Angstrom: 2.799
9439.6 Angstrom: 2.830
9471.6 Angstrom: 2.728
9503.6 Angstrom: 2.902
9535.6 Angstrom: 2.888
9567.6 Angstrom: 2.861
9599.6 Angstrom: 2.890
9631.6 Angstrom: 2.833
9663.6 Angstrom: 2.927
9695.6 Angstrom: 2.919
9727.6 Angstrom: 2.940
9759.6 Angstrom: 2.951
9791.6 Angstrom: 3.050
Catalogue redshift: 0.30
